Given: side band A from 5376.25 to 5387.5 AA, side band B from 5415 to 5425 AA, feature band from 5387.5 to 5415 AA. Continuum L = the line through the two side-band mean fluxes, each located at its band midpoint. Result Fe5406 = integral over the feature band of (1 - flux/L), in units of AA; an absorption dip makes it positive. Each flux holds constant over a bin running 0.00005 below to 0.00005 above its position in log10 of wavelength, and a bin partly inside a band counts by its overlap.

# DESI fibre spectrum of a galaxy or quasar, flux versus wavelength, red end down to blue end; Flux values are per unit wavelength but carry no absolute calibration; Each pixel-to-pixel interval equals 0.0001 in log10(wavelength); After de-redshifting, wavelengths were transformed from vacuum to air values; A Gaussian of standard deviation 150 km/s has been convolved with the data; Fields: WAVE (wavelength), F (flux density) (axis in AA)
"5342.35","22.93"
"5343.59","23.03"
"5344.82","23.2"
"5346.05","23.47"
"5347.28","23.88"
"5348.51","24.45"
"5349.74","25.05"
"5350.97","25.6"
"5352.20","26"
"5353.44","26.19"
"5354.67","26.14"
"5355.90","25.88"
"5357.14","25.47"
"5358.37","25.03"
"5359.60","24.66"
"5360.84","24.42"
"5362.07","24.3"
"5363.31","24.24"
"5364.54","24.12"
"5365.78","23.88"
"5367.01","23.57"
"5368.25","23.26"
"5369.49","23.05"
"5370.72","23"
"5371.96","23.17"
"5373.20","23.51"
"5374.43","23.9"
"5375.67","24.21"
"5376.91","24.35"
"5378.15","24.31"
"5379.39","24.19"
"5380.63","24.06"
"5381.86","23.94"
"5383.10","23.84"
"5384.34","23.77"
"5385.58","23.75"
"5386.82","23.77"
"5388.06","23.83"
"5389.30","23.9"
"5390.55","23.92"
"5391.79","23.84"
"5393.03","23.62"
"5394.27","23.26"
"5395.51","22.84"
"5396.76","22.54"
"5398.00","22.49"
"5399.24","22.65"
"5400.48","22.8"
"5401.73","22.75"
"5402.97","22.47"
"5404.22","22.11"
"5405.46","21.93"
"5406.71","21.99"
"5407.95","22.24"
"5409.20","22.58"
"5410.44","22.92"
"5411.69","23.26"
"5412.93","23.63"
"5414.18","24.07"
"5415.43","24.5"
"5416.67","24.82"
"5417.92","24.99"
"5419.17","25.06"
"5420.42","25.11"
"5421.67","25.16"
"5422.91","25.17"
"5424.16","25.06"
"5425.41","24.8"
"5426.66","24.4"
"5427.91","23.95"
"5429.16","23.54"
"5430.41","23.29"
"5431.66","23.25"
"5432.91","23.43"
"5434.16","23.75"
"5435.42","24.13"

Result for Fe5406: 1.7 AA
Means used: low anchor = 24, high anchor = 25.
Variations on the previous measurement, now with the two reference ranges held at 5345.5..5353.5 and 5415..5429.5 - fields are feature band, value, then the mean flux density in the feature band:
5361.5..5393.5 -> 1.3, 23.8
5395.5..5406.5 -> 1.0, 22.5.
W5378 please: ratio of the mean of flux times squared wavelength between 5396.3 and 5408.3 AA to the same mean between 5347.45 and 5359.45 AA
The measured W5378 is 0.90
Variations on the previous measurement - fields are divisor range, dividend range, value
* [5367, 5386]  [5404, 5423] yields 1.01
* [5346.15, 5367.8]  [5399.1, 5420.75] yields 0.96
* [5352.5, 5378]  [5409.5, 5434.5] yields 1.02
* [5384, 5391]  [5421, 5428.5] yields 1.06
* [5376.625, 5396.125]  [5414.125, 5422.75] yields 1.06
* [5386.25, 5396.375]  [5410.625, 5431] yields 1.05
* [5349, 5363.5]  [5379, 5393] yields 0.96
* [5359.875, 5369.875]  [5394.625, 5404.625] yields 0.96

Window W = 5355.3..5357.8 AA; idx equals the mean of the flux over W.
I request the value 25.6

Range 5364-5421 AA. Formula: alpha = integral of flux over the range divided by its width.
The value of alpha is 23.5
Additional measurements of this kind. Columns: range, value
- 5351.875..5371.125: 24.6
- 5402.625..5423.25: 23.6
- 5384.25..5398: 23.5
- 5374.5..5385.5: 24.1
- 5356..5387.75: 24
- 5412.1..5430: 24.6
